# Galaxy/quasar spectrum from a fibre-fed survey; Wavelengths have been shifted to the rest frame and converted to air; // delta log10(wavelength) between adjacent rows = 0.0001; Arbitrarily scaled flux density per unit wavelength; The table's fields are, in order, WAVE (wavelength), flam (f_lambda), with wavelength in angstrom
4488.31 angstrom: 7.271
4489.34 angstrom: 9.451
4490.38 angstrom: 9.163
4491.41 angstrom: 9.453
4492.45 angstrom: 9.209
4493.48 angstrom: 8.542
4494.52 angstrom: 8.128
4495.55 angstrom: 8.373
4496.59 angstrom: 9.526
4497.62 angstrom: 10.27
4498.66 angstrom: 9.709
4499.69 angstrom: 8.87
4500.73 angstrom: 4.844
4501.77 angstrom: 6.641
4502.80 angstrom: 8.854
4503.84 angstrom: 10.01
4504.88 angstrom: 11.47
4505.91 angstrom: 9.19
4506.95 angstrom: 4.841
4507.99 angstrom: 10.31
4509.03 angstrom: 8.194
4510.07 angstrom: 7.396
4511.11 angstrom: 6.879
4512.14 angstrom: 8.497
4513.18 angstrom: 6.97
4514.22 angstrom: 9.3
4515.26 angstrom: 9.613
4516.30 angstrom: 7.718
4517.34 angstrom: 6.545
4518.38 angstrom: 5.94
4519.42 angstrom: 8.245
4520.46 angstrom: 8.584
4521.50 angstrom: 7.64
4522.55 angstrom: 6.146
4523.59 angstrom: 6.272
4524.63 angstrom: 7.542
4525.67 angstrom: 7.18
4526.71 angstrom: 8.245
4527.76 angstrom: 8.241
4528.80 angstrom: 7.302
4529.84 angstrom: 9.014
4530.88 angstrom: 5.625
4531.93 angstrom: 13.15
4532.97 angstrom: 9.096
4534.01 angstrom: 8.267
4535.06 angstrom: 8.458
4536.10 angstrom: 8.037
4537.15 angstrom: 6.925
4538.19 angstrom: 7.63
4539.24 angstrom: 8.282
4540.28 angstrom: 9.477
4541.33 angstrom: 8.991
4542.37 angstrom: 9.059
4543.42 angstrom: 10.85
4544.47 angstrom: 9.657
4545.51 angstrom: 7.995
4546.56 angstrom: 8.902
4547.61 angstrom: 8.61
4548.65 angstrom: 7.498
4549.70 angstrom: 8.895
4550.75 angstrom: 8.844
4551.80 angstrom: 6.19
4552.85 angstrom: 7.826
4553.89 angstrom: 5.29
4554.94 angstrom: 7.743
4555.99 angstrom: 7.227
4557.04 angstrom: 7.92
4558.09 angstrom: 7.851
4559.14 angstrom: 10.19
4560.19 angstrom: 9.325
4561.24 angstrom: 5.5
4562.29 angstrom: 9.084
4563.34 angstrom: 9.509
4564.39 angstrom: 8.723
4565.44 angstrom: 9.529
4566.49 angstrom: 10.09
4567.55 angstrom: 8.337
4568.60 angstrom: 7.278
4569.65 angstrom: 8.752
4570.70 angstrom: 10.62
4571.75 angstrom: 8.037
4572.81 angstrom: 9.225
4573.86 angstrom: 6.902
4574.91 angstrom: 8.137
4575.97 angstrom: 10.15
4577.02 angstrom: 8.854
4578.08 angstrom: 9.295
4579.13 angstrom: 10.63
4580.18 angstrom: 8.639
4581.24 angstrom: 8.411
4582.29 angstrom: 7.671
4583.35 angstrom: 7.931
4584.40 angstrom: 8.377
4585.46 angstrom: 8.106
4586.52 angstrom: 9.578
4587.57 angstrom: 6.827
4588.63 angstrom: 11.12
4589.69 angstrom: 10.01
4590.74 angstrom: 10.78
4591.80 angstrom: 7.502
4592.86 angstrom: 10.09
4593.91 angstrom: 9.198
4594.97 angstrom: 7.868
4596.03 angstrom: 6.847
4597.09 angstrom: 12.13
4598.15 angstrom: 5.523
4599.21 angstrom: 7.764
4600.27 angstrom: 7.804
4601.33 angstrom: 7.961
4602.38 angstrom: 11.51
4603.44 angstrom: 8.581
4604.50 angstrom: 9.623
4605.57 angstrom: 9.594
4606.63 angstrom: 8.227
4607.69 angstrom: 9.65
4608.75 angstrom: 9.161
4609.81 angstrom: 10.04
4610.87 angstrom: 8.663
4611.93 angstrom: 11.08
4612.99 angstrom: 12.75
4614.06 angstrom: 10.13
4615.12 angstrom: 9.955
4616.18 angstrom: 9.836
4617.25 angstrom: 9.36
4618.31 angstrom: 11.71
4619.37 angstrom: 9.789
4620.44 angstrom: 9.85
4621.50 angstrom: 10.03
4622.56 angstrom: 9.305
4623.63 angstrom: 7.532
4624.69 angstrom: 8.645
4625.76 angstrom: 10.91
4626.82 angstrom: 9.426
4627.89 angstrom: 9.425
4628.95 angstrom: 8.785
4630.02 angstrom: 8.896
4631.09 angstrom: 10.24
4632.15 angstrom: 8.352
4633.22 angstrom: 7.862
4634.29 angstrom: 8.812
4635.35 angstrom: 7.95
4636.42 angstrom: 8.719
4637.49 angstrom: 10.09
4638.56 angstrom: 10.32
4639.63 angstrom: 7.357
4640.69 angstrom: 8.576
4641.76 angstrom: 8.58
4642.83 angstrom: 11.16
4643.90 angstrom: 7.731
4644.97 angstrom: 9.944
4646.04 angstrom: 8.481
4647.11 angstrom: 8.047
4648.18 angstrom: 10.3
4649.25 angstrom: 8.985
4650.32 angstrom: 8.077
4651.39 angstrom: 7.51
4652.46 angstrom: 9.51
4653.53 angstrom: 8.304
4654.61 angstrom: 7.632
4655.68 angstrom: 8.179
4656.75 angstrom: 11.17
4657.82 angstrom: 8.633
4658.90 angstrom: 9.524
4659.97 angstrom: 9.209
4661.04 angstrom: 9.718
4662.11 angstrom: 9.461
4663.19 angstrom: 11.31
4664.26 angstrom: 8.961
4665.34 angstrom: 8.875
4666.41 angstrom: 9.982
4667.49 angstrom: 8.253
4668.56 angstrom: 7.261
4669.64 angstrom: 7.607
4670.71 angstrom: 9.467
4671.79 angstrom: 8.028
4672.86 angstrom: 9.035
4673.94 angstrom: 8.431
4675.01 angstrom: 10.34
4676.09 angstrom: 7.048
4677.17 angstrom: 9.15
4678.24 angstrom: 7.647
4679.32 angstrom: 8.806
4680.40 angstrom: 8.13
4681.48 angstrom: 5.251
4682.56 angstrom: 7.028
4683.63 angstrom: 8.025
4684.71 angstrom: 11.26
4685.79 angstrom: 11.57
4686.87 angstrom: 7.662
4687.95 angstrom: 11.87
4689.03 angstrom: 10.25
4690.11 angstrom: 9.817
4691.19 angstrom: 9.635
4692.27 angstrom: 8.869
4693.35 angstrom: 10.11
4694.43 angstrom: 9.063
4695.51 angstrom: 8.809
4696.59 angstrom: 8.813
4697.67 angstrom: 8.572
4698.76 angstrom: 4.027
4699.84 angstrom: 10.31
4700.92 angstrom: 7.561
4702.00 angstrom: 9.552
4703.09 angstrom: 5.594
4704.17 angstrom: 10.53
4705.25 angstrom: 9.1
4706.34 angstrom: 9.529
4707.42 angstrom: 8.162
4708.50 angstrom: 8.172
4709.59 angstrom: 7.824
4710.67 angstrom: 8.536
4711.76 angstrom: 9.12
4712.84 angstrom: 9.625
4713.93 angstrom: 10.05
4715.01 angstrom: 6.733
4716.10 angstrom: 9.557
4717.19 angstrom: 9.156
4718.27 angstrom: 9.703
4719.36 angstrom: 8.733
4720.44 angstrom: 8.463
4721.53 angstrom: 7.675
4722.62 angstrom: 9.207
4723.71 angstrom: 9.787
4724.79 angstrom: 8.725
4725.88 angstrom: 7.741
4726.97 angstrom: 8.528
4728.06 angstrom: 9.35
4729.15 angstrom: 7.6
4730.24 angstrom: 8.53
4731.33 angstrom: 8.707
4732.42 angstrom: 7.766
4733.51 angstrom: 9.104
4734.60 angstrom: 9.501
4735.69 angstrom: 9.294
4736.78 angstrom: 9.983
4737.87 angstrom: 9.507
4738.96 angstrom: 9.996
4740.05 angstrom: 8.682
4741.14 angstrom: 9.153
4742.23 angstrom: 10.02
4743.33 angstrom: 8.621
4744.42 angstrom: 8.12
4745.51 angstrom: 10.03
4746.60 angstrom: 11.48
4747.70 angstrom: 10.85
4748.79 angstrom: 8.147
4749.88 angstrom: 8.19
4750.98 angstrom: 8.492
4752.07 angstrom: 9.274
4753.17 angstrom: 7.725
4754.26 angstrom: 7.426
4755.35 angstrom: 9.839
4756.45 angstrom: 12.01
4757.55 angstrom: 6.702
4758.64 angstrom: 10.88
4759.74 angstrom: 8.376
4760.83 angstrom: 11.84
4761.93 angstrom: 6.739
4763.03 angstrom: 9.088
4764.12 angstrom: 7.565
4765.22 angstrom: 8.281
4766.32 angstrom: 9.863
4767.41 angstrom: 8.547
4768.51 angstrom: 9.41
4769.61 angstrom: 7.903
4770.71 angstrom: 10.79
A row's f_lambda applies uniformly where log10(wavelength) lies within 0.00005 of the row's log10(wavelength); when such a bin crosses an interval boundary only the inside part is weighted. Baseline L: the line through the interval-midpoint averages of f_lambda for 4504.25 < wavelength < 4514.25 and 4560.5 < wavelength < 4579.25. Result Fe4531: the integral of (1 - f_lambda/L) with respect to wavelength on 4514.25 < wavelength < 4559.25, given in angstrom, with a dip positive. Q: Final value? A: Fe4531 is 2.1 angstrom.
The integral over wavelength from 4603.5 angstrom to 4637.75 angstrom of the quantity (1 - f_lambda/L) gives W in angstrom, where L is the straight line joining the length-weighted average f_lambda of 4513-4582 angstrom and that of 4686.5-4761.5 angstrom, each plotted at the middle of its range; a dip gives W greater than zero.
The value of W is -3.5 angstrom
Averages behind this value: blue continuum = 8.34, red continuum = 8.99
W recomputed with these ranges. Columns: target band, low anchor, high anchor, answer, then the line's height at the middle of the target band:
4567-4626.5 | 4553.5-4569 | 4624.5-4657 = -4.0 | 8.57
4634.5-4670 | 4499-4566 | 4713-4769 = -1.3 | 8.65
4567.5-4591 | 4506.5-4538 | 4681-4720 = -1.9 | 8.19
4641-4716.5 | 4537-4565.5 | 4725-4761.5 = 0.1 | 8.86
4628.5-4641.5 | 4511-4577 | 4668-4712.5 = -0.5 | 8.52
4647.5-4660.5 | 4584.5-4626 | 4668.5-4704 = 0.0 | 8.93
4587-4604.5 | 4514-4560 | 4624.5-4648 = -0.4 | 8.67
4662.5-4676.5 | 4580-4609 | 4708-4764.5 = 0.1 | 8.89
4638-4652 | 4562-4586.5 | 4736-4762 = 0.2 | 9.01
